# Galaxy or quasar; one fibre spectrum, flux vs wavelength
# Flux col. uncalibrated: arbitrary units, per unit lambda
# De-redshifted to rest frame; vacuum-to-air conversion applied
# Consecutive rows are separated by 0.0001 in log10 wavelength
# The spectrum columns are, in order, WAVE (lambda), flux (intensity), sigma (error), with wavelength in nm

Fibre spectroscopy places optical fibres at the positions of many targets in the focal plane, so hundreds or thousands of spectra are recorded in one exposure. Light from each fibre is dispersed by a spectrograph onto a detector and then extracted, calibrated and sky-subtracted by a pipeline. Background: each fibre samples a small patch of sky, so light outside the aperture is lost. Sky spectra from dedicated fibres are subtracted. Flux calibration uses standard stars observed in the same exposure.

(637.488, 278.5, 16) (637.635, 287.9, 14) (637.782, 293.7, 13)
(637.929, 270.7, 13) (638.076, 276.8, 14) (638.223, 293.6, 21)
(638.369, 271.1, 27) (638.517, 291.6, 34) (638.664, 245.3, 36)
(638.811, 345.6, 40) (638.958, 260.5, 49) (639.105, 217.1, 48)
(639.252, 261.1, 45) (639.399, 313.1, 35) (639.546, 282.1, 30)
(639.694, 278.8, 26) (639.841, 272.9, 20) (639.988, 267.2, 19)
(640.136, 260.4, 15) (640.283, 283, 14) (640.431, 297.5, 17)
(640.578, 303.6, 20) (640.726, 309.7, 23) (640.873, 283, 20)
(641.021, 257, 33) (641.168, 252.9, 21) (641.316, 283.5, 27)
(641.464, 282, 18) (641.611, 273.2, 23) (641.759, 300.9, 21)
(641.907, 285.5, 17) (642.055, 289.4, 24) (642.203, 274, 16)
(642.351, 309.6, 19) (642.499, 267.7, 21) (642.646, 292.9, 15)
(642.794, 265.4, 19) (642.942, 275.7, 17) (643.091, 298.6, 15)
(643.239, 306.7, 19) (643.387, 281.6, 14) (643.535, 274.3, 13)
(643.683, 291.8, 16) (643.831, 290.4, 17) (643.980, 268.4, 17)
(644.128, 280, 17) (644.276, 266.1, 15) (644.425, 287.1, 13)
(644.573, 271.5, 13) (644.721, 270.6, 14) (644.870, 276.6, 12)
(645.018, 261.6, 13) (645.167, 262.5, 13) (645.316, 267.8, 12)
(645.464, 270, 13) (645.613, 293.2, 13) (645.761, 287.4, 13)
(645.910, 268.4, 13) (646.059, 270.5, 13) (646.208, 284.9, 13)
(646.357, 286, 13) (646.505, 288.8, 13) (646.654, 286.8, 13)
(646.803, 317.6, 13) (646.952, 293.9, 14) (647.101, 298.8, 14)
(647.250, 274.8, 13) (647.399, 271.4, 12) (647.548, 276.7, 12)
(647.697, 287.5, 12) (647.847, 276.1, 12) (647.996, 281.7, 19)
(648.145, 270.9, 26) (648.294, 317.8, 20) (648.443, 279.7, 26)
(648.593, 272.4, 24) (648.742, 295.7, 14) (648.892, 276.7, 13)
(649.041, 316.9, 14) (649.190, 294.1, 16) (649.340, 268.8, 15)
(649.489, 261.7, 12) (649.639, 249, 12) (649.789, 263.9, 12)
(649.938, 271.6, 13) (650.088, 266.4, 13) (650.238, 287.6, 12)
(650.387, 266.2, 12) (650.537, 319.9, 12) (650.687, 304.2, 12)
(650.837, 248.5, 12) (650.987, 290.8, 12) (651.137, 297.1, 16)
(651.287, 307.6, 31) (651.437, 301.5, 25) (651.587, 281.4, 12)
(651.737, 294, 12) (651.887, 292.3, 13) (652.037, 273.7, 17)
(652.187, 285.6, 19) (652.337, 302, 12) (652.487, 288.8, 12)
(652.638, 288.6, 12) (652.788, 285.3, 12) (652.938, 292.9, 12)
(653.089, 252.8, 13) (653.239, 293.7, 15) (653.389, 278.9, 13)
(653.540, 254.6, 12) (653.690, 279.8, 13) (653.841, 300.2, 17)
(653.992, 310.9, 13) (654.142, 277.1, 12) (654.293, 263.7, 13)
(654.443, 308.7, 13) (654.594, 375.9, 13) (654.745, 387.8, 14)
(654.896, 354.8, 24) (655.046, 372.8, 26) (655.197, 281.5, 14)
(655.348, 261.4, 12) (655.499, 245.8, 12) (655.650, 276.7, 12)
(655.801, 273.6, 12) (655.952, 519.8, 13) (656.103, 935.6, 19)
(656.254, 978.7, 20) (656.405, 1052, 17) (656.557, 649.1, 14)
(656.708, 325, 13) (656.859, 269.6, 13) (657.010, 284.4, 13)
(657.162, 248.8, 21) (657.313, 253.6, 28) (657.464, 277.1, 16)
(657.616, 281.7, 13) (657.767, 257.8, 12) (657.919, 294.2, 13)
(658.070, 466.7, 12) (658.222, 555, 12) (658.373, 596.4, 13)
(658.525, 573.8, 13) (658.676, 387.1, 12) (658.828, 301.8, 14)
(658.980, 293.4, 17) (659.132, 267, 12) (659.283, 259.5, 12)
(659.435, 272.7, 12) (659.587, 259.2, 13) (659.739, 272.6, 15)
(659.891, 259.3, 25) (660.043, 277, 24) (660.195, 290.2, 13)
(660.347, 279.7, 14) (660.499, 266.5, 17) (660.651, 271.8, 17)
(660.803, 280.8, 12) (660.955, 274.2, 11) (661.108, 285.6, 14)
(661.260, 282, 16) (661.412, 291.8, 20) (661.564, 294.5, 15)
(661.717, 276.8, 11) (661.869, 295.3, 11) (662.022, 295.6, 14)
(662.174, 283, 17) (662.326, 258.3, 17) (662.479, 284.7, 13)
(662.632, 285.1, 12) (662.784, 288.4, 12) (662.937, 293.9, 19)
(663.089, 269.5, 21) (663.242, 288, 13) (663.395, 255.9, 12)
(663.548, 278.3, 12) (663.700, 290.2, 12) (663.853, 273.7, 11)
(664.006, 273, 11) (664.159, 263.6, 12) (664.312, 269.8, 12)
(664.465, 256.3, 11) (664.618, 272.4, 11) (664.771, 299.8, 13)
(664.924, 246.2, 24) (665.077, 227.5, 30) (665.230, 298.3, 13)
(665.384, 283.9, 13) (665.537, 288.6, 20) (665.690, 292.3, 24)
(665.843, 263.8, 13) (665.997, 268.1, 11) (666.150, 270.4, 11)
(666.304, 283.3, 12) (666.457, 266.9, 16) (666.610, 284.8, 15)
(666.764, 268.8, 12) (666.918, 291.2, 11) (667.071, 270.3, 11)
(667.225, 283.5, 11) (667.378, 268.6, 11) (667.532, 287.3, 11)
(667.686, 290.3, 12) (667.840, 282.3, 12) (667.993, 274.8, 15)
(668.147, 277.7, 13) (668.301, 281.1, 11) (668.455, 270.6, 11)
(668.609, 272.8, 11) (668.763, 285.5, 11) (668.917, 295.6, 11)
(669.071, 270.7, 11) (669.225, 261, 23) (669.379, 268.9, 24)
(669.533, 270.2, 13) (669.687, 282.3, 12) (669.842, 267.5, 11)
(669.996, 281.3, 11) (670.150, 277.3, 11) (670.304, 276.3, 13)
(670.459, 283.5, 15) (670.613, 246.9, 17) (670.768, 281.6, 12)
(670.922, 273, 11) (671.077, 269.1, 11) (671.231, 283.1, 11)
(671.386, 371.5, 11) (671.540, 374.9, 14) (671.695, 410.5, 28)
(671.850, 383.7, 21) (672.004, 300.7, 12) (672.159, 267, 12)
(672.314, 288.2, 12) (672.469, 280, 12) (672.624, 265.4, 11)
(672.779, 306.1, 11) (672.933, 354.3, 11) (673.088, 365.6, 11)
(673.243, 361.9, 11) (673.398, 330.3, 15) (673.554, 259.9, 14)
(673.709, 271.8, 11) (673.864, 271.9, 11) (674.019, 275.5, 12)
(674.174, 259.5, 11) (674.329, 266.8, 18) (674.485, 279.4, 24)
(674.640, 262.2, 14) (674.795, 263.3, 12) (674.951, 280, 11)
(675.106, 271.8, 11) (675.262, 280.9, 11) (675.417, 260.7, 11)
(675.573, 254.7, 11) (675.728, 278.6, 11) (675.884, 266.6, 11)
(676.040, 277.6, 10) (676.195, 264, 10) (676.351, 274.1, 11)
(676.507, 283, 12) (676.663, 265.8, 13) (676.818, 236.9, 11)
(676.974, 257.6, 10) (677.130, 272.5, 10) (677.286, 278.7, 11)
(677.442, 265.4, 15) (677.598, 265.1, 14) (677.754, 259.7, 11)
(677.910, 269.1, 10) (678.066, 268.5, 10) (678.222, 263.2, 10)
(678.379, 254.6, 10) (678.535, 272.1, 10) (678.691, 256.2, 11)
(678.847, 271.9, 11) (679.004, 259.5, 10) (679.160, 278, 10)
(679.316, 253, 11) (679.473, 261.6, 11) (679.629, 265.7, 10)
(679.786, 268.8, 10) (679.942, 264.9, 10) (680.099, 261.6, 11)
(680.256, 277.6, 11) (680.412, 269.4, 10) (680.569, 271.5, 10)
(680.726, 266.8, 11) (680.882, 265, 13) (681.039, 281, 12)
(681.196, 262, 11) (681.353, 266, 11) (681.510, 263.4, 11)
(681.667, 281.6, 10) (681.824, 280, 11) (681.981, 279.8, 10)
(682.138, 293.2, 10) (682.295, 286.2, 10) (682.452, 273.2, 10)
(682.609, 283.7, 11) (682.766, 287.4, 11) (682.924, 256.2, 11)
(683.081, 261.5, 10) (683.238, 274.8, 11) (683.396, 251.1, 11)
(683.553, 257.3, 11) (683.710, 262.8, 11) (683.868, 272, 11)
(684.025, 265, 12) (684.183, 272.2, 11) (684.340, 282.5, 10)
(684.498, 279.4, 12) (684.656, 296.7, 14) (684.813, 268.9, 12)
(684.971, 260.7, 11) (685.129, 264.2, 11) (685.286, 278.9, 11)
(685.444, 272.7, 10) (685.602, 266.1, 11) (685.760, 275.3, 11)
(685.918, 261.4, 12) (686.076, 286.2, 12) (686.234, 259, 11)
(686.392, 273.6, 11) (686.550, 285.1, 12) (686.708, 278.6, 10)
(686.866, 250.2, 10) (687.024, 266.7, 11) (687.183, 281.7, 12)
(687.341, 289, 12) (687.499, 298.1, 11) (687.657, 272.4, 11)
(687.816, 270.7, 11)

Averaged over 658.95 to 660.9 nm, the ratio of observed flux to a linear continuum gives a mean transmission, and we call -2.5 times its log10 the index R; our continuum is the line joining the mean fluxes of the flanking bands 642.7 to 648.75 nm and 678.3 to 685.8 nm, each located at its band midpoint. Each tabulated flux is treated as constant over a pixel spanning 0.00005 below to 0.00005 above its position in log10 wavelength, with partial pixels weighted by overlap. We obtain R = 0.02 mag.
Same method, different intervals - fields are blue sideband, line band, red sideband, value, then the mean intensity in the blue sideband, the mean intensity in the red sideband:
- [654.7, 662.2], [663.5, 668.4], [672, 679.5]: 0.18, 362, 276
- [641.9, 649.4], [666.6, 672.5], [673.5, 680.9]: -0.07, 283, 267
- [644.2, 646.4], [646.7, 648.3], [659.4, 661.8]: -0.04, 275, 277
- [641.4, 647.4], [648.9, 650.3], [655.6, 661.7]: 0.15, 282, 375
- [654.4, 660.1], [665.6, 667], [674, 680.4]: 0.21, 390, 267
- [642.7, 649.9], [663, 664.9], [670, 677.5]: 0.05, 281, 288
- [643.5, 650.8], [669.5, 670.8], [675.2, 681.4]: -0.01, 281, 267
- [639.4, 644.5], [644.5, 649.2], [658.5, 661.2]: 0.01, 283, 293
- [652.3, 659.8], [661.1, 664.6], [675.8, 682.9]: 0.20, 365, 269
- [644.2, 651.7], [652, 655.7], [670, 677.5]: -0.05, 282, 288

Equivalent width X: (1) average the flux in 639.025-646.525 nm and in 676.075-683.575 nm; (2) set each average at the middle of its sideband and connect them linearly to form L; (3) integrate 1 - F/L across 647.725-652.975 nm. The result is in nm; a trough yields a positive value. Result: -0.15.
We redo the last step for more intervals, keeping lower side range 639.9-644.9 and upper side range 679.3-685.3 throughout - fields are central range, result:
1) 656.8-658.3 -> -0.23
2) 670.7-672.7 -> -0.28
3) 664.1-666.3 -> 0.03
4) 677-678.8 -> 0.04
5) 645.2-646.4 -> 0.01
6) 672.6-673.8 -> -0.19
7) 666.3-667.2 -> -0.01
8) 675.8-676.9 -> 0.02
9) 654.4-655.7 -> -0.19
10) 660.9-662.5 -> -0.04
